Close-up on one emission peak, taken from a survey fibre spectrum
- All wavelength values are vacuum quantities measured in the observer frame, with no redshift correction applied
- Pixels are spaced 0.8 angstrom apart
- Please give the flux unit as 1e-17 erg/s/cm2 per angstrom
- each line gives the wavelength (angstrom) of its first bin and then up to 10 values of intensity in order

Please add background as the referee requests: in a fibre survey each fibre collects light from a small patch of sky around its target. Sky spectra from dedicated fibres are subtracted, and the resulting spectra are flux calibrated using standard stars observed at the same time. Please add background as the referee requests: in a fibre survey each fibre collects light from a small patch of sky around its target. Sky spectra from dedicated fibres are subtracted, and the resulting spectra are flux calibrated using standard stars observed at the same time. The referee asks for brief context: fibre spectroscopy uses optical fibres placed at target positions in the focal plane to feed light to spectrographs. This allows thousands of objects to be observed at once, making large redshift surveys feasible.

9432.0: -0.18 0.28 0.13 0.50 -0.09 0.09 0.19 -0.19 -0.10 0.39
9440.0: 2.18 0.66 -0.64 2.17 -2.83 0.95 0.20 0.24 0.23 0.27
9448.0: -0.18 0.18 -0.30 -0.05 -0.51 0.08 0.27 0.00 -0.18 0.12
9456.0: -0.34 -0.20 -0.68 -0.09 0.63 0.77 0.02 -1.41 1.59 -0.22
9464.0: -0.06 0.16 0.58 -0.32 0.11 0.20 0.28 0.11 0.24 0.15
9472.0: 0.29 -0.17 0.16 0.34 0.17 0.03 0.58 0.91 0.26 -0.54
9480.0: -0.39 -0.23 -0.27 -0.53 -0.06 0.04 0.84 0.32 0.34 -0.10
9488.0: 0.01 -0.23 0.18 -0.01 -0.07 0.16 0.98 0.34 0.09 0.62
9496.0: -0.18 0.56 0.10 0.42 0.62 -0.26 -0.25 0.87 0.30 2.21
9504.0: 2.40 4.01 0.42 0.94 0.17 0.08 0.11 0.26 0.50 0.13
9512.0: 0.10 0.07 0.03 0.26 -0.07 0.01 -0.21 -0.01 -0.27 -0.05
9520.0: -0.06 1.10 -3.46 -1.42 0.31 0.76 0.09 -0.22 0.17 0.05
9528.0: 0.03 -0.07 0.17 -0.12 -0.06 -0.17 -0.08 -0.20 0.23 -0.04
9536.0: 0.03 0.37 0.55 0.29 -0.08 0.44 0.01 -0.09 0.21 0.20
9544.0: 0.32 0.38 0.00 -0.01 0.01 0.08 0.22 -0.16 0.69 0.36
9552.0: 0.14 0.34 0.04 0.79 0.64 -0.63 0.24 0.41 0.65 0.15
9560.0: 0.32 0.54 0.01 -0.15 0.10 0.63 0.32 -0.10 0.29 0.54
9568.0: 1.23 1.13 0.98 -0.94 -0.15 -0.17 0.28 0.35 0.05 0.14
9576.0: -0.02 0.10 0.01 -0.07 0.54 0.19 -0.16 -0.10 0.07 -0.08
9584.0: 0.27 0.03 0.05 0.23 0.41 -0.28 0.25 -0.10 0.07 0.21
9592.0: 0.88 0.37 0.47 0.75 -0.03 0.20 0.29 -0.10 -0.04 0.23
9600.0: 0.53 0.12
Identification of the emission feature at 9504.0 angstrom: H-gamma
